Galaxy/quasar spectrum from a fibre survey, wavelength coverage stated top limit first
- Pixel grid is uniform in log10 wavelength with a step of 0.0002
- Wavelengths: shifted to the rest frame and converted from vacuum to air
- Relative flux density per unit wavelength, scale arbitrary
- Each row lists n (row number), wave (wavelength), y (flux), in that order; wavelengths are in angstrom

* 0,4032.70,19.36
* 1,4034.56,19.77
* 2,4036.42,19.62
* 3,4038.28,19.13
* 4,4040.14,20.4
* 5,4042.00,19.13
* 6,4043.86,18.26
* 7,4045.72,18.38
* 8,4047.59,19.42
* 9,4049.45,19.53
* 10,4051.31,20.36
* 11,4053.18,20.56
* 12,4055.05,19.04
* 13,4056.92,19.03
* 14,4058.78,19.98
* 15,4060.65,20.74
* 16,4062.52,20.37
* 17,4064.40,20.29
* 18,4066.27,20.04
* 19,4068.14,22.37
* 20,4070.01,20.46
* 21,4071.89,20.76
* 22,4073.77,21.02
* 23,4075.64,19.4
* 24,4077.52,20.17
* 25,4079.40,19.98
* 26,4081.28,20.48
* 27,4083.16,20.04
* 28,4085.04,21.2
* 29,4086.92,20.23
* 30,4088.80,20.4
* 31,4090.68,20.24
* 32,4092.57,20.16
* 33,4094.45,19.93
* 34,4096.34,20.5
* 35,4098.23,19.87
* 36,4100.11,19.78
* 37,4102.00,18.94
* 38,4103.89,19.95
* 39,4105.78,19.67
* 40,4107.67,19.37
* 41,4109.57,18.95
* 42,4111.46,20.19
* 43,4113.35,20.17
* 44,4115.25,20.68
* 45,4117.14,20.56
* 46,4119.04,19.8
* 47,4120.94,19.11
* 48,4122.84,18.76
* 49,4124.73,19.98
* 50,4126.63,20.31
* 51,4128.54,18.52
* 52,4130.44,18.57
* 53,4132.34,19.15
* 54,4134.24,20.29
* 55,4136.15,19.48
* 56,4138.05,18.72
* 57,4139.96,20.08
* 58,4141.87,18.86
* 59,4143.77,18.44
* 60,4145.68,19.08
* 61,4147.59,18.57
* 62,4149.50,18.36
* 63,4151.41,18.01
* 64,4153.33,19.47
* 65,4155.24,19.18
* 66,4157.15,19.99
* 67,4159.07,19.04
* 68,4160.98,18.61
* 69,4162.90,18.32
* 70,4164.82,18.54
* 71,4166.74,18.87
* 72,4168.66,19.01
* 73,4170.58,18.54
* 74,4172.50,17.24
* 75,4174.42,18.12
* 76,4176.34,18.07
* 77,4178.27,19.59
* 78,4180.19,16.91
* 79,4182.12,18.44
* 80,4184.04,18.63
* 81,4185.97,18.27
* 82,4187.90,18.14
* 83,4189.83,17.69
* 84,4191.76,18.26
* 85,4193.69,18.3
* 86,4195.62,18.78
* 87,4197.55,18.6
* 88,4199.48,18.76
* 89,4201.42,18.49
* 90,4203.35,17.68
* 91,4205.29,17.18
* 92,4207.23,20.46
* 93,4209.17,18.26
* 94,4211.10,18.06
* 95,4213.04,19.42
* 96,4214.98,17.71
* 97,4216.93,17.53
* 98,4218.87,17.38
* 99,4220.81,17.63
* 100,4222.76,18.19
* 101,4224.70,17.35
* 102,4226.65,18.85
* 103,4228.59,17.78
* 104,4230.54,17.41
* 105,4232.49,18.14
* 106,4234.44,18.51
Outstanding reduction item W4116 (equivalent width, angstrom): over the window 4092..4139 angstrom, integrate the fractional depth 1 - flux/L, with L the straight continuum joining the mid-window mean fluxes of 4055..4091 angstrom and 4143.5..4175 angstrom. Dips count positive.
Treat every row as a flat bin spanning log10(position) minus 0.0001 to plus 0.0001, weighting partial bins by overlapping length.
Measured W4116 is -0.3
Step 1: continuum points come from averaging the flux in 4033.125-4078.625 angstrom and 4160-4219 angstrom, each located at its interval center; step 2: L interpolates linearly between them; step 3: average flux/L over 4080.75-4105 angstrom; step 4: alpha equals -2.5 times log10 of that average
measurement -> -0.035 mag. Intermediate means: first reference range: 19.9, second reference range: 18.3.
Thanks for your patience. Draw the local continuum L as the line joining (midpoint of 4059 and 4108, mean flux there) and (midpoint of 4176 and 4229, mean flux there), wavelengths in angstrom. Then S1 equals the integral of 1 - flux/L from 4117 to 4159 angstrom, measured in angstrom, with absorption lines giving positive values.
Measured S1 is 0.3 angstrom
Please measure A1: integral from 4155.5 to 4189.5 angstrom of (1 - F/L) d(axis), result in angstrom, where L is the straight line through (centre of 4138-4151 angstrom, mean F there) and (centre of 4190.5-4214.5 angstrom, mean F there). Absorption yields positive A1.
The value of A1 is 0.4 angstrom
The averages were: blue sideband 18.8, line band 18.5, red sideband 18.5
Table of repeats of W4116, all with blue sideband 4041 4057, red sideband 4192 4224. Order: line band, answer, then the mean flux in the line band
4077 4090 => -0.9 angstrom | 20.4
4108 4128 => -1.0 angstrom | 19.8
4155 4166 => -0.2 angstrom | 18.9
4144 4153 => 0.0 angstrom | 18.6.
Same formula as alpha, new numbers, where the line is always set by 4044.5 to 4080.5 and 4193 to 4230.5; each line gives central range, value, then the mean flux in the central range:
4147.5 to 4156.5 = 0.01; 18.8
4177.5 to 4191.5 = 0.02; 18.2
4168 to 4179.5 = 0.02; 18.4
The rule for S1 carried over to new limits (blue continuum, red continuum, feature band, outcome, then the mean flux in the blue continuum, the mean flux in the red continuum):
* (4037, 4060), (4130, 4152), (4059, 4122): -3.0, 19.5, 19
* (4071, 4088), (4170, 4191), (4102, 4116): 0.0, 20.4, 18.1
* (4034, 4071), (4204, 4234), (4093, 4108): -0.3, 19.8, 18.1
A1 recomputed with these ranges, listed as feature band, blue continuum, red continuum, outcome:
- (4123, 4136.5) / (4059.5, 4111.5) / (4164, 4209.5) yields 0.0 angstrom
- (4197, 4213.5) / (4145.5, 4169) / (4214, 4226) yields -0.5 angstrom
